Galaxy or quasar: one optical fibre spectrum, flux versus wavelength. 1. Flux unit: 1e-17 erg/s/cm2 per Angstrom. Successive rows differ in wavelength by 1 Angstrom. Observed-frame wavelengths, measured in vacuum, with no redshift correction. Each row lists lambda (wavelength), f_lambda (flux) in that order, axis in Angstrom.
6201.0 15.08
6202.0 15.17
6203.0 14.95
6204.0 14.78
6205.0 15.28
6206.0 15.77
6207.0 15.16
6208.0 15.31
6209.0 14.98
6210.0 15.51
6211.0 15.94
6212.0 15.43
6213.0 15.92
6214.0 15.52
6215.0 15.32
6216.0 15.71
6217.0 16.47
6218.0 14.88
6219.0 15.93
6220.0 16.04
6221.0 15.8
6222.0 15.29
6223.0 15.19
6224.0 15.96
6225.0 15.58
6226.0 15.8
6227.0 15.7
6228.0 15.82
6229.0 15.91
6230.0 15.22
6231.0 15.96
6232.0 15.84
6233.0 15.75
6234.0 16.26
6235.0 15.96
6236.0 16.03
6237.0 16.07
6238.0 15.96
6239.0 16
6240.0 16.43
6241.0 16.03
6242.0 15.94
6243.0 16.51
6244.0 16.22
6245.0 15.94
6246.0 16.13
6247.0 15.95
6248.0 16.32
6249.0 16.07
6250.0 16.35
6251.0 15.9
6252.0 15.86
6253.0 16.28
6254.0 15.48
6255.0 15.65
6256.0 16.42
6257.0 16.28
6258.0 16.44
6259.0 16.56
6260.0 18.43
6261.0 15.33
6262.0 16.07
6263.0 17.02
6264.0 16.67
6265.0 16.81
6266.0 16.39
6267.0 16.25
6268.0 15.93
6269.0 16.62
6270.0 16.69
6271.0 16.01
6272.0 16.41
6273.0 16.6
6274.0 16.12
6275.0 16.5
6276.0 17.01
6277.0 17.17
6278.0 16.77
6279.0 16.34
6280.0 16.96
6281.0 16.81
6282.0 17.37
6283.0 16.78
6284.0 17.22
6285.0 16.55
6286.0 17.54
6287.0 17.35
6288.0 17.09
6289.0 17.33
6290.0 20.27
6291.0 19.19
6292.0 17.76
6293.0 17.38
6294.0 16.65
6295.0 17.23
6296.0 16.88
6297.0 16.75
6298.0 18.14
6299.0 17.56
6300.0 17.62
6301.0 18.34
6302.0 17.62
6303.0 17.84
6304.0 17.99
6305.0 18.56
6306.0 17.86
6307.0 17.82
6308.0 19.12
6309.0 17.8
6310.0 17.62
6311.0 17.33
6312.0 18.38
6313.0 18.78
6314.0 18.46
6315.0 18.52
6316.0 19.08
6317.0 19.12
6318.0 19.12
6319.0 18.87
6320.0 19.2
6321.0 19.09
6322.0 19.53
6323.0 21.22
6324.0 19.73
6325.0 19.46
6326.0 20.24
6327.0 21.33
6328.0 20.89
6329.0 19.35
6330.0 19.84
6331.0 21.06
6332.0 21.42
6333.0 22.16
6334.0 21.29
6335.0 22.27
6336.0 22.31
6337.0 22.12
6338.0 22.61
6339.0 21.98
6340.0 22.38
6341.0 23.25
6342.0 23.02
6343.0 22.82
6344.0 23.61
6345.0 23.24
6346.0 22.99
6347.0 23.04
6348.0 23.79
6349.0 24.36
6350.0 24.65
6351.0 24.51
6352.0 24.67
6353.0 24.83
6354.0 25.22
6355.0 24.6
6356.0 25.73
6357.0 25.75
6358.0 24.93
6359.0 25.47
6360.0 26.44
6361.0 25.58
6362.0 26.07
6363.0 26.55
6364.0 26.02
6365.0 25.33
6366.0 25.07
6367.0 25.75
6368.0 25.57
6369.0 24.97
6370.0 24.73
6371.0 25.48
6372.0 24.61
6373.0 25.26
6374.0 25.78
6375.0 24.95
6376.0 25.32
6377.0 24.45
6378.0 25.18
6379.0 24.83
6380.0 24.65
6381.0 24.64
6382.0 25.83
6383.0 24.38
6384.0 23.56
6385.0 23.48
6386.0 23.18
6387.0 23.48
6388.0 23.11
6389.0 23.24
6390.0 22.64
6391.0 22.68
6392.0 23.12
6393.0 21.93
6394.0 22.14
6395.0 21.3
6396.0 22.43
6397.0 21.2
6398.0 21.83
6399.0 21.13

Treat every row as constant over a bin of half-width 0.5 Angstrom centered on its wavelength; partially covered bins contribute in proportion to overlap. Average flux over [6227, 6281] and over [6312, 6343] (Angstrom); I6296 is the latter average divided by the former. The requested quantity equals 1.27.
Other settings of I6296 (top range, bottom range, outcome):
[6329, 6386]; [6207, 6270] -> 1.51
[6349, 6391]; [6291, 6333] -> 1.33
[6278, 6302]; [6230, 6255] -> 1.09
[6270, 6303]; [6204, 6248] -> 1.09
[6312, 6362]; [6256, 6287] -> 1.33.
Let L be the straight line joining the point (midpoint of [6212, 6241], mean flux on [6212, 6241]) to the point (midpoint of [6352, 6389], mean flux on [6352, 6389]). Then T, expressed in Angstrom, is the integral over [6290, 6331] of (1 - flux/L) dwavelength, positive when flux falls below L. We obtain 4.9 Angstrom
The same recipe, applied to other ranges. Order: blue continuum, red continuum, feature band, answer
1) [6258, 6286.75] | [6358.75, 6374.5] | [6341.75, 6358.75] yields -0.2 Angstrom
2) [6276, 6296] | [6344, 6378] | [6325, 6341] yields 0.5 Angstrom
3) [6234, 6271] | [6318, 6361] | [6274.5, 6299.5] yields 1.9 Angstrom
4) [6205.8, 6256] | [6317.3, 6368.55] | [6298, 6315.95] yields 2.2 Angstrom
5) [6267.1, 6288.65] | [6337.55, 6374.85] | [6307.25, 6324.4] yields 1.4 Angstrom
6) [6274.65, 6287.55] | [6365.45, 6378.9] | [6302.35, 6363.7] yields 0.3 Angstrom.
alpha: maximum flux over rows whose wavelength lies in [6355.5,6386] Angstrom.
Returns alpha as 26.55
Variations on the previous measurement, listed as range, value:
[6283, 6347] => 23.61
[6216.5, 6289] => 18.43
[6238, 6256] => 16.51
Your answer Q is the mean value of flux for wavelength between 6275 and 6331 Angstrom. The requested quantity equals 18.2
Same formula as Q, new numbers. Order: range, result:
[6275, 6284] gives 16.9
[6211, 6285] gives 16.2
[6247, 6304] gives 16.9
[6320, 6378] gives 23.5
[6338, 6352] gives 23.4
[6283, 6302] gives 17.6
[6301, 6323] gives 18.5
